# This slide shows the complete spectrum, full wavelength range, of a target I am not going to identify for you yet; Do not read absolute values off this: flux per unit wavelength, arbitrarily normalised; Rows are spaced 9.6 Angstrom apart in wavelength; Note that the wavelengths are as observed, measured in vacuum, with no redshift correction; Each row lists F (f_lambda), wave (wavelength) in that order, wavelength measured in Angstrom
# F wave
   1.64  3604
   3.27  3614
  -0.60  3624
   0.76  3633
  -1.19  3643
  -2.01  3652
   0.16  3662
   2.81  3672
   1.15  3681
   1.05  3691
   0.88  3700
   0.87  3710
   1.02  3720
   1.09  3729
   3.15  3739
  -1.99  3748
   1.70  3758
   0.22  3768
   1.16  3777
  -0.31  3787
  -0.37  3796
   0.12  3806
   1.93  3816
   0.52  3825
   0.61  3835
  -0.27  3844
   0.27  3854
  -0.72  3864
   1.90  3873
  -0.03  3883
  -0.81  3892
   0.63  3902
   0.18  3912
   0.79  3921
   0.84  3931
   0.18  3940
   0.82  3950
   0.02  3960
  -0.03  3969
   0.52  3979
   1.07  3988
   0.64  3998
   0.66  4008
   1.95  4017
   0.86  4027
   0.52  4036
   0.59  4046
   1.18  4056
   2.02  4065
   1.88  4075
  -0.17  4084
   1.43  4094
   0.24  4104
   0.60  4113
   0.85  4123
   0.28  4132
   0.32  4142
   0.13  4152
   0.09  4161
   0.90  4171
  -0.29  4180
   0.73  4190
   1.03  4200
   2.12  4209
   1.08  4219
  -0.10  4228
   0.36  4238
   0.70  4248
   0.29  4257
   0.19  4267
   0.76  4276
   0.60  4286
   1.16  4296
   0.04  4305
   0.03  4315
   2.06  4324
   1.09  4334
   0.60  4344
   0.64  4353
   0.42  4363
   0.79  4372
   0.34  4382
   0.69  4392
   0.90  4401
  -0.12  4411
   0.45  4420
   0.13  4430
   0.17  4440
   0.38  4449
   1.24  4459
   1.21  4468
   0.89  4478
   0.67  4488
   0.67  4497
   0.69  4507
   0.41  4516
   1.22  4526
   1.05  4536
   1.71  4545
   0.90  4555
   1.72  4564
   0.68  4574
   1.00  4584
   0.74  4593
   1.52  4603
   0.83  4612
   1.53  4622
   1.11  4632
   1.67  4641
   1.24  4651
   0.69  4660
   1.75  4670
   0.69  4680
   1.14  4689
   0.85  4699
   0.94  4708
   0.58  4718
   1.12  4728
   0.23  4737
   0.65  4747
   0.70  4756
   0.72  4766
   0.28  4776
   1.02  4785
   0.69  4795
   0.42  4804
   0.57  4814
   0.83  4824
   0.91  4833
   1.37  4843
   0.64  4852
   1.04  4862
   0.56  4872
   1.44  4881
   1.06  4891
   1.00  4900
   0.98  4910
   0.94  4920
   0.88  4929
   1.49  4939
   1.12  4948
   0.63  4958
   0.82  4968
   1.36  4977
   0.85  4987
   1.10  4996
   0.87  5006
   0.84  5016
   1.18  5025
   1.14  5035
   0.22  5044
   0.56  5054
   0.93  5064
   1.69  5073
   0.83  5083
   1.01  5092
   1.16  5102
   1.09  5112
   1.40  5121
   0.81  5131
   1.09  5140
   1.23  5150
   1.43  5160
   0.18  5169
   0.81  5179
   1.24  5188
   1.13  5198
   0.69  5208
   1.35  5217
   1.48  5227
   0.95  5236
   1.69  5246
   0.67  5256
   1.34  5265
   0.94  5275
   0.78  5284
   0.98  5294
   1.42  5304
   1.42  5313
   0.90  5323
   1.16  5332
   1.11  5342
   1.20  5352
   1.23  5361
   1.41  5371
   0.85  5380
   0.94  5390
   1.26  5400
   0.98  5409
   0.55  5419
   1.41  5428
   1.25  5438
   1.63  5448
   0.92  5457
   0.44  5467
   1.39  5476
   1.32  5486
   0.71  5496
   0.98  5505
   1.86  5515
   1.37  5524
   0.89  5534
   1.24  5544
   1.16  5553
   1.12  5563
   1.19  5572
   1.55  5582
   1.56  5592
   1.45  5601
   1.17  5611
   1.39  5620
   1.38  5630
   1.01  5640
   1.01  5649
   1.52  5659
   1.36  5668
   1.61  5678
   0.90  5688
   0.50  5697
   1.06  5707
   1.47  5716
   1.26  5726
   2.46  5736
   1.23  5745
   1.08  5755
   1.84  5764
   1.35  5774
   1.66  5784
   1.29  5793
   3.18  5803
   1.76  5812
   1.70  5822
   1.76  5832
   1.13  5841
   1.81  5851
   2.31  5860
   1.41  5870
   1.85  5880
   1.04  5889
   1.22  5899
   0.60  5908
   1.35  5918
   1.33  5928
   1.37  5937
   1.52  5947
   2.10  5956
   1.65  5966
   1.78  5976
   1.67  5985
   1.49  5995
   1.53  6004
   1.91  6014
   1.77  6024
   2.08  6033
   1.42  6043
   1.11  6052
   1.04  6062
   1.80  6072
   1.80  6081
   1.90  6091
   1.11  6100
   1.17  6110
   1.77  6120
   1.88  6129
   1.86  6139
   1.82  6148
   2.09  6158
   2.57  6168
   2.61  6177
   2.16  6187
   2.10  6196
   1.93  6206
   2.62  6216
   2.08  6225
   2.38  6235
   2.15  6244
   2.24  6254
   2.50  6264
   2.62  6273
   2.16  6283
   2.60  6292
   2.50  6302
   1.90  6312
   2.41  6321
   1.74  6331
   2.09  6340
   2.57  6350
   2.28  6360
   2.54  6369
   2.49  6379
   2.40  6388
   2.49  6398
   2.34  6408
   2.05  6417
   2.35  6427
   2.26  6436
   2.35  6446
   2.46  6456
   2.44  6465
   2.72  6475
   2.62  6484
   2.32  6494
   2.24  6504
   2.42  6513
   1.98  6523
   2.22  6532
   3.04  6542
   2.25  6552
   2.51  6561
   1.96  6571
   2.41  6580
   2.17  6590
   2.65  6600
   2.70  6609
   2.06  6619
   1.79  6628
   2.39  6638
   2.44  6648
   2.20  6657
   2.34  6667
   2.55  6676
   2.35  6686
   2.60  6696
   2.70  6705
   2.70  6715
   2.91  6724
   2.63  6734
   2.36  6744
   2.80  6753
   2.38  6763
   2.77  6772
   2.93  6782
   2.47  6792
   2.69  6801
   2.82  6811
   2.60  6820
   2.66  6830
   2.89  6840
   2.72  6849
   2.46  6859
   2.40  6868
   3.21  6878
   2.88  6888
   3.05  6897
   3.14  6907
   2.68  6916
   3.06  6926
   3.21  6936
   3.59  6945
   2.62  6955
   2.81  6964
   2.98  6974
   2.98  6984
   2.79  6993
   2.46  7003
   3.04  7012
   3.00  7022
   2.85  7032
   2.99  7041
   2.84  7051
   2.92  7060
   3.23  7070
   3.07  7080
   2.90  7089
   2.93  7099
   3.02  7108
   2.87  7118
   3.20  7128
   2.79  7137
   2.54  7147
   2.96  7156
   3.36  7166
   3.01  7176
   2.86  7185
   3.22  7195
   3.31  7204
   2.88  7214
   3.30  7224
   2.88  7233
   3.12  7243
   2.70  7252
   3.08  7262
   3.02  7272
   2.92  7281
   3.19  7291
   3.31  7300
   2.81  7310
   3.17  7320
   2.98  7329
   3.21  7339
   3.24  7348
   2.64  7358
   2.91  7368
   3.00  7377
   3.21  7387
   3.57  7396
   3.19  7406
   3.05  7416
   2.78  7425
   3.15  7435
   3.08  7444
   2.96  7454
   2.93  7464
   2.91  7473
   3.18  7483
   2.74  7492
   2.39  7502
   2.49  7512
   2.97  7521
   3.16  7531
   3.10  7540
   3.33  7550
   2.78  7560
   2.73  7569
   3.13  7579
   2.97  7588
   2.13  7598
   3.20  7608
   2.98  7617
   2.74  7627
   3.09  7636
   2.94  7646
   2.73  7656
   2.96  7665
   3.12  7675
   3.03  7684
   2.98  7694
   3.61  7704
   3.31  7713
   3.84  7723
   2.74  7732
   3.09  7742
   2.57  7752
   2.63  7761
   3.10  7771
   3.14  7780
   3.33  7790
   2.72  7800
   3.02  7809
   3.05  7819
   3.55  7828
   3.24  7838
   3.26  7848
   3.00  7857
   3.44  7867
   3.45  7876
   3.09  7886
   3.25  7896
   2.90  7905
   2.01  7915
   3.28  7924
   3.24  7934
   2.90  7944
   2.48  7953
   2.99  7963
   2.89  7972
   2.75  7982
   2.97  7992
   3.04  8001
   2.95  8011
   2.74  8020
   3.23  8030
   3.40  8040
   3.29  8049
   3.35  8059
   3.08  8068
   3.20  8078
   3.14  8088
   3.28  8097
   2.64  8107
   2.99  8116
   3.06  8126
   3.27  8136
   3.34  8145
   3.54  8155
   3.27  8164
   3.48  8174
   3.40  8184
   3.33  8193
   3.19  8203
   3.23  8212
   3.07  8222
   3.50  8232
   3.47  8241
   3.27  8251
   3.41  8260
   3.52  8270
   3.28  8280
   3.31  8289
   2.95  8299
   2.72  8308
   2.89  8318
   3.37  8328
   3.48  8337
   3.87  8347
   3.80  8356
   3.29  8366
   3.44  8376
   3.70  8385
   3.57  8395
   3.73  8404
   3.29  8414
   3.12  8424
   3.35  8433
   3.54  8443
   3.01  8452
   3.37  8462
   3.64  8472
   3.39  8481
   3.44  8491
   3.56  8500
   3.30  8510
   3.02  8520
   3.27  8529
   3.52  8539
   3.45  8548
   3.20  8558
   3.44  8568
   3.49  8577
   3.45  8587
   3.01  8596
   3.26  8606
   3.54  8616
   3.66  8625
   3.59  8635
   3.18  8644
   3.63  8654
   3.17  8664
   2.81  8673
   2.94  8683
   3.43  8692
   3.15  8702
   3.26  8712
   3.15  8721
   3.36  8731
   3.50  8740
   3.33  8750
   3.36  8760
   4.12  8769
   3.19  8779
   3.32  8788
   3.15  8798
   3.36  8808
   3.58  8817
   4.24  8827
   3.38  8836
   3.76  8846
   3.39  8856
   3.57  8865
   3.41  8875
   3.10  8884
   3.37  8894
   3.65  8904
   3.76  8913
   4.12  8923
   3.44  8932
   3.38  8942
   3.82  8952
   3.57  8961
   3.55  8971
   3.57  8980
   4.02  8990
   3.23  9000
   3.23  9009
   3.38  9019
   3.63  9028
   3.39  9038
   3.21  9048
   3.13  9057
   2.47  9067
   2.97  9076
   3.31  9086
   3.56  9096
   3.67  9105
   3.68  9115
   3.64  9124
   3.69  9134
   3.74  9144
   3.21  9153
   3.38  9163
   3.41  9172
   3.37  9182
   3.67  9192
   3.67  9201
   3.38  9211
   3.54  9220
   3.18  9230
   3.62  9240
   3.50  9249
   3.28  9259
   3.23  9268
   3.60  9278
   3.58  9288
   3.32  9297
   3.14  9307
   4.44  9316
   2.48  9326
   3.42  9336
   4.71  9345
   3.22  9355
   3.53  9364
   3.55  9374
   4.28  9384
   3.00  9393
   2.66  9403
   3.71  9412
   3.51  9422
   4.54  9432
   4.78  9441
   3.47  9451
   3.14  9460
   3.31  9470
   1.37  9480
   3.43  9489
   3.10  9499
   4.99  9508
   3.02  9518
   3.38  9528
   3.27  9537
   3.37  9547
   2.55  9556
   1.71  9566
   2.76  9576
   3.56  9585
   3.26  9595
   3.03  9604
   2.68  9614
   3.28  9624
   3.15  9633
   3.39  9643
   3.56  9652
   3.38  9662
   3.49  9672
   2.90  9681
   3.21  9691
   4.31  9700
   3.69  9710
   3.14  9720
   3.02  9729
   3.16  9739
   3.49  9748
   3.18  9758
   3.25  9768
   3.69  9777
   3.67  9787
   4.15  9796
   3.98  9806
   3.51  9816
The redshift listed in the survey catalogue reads 0.54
